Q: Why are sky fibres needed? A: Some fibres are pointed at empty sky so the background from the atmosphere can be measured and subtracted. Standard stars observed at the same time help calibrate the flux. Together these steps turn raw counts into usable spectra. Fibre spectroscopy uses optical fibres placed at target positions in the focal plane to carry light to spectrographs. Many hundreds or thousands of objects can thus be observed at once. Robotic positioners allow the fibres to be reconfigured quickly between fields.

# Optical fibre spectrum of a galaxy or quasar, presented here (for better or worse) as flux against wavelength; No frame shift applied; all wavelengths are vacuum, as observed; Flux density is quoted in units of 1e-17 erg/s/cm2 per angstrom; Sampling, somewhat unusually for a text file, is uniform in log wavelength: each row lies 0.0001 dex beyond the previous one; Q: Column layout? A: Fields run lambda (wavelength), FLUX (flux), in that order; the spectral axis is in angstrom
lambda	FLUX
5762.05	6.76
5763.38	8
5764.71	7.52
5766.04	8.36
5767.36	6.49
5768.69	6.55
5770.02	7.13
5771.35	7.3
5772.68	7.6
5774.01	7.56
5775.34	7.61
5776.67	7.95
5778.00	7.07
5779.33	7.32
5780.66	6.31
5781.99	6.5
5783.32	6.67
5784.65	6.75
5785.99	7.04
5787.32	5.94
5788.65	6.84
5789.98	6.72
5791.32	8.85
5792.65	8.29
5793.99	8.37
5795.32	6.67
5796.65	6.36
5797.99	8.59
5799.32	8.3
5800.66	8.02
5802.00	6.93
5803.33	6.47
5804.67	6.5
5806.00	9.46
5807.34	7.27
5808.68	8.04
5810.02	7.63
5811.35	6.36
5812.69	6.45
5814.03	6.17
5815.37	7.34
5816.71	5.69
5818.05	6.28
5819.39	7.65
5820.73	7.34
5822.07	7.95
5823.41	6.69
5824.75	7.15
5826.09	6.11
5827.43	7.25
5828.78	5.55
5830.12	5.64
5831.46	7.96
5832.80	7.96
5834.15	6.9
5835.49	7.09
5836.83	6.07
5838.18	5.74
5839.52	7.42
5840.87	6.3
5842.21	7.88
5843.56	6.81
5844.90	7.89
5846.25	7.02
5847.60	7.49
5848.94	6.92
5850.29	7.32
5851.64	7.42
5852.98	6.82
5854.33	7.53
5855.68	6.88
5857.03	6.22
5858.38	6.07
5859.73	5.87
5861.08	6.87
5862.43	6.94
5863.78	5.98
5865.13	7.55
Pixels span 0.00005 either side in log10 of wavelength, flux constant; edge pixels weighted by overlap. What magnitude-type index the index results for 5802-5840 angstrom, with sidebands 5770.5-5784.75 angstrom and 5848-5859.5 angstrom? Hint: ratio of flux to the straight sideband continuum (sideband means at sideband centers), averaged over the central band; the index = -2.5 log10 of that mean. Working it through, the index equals 0.01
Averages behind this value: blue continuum 7.17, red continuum 6.87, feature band 6.93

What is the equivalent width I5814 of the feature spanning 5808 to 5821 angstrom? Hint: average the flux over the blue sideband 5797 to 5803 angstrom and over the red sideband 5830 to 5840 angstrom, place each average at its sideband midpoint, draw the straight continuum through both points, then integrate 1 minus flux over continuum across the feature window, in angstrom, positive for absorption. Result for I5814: 0.9 angstrom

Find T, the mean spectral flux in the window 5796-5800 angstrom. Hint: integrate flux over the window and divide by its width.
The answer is 7.75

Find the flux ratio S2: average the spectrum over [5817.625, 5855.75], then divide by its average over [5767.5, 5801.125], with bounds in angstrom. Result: 0.96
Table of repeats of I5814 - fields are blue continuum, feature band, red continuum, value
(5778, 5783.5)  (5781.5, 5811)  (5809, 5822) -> -2.5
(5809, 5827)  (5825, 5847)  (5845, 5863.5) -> 0.1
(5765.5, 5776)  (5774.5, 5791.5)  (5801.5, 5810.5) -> 0.9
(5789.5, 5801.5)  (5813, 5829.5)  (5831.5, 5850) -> 1.4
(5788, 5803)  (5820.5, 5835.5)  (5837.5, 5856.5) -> 0.7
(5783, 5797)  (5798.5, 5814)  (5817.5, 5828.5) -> -0.6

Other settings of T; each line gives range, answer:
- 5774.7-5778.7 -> 7.54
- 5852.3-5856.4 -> 7.07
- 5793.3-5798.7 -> 7.51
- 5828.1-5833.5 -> 6.77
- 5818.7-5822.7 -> 7.64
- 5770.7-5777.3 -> 7.6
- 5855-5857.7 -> 6.54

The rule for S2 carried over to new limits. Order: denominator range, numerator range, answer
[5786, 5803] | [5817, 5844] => 0.92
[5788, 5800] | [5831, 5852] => 0.93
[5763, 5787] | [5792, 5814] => 1.04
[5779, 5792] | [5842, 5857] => 1.05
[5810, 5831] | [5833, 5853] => 1.05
